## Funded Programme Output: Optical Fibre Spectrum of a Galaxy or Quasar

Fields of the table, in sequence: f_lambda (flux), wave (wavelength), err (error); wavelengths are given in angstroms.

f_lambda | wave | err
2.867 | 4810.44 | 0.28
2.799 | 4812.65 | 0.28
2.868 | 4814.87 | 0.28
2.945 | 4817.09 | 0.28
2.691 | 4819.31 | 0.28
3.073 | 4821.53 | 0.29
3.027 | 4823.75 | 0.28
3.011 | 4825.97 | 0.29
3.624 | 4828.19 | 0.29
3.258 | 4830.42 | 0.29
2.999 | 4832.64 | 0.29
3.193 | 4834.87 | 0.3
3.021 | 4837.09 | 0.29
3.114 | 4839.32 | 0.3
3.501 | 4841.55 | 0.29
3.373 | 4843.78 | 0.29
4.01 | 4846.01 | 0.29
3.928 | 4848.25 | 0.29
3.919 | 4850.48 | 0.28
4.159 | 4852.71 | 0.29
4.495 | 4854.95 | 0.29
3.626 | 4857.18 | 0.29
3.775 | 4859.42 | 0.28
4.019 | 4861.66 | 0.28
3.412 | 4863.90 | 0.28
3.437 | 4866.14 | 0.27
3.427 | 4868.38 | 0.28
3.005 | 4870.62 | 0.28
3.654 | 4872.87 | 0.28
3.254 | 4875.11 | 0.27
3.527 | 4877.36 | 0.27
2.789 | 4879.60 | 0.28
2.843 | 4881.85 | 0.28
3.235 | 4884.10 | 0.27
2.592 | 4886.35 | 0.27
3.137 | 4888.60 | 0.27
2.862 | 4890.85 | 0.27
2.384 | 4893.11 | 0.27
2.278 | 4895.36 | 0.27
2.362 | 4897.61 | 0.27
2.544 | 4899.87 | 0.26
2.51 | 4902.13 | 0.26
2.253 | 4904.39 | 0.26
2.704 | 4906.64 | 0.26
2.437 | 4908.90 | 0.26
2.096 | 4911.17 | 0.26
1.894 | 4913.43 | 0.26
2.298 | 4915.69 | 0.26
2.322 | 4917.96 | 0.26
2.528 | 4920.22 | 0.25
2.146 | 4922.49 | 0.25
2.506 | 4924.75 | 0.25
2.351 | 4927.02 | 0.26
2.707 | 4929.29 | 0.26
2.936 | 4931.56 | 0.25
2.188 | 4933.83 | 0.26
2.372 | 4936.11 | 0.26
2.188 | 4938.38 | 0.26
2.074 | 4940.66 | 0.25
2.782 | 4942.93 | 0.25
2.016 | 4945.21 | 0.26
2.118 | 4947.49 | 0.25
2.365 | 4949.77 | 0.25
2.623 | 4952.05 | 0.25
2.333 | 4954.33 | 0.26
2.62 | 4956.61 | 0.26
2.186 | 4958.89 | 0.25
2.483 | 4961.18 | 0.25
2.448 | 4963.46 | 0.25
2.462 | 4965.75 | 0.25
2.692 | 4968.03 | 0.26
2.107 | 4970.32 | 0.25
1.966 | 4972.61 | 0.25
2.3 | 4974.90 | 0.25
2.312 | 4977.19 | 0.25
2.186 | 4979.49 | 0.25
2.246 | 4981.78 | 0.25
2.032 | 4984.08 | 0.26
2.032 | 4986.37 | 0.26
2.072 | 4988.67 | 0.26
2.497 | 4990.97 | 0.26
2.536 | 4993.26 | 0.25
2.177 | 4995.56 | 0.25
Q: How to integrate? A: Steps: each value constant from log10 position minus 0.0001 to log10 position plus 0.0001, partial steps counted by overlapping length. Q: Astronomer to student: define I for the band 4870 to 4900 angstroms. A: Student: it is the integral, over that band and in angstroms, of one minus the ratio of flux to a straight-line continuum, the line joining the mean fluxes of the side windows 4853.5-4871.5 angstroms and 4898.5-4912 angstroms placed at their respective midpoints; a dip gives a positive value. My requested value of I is 1.2 angstroms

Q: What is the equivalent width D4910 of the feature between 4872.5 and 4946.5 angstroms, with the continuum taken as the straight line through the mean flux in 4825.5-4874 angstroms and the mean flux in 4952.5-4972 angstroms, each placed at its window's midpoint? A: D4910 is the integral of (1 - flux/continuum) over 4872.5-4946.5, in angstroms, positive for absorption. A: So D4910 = 9.9 angstroms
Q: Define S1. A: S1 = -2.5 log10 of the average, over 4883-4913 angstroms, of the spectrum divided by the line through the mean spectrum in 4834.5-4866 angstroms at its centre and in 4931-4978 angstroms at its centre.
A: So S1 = 0.205 mag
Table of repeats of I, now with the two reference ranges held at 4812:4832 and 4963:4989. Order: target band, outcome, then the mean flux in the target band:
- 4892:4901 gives 0.88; 2.39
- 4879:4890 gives -0.86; 2.92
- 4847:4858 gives -4.42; 4.04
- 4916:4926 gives 0.61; 2.37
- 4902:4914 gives 1.26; 2.32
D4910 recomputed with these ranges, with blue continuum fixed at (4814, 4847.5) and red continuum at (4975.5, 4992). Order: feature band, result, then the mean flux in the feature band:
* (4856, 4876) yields -3.7 angstroms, 3.52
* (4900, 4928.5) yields 3.2 angstroms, 2.35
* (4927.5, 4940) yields 0.3 angstroms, 2.45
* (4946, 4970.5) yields -0.5 angstroms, 2.41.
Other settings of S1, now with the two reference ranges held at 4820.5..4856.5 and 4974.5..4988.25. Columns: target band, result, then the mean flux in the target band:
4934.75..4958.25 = 0.07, 2.34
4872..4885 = -0.03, 3.21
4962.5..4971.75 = -0.05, 2.41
